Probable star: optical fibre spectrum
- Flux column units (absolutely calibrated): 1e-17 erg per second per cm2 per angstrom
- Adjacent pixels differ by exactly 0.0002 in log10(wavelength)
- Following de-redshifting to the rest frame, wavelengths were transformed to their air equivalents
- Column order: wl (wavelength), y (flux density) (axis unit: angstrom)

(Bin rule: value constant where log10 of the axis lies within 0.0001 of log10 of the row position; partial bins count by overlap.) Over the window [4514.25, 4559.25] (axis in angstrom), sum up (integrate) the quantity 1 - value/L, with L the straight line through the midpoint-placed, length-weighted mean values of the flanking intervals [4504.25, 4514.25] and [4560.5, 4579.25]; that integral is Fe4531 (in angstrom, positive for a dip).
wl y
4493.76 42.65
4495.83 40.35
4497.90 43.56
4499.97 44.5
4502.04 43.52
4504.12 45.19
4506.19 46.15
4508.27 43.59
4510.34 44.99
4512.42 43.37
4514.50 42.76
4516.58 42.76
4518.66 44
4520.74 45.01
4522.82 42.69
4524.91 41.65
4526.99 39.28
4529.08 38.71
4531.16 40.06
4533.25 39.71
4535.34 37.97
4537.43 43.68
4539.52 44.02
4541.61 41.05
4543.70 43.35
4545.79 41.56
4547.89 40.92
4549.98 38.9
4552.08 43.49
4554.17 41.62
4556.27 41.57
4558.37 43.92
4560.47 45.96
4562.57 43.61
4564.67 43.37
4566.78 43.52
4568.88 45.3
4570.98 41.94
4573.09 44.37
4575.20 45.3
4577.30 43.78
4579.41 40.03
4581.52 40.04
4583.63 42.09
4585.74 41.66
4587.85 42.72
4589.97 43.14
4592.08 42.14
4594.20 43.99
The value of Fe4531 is 2.5 angstrom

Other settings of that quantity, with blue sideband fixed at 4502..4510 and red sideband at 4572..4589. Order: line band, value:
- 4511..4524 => 0.3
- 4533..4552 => 1.0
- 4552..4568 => -0.1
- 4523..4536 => 1.3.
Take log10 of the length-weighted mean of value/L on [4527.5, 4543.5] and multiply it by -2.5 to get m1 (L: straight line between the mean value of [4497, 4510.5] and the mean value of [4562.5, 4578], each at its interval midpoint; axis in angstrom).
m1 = 0.09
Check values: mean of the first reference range 44.5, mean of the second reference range 43.9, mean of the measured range 40.8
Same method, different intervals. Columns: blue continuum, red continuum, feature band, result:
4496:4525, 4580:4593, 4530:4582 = 0.01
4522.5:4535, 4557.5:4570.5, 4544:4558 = 0.03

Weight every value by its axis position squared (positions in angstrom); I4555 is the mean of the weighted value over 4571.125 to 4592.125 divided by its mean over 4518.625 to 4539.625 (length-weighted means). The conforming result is 1.1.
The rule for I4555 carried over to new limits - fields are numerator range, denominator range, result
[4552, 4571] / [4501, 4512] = 1.00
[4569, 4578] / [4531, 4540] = 1.09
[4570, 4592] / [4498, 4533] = 1.02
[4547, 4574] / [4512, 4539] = 1.05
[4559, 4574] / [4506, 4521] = 1.03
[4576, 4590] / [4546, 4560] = 1.01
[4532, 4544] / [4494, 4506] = 0.97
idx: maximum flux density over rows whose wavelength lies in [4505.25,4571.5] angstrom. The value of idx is 46.15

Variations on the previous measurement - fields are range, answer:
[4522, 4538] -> 43.68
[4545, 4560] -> 43.92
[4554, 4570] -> 45.96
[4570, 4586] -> 45.3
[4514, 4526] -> 45.01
